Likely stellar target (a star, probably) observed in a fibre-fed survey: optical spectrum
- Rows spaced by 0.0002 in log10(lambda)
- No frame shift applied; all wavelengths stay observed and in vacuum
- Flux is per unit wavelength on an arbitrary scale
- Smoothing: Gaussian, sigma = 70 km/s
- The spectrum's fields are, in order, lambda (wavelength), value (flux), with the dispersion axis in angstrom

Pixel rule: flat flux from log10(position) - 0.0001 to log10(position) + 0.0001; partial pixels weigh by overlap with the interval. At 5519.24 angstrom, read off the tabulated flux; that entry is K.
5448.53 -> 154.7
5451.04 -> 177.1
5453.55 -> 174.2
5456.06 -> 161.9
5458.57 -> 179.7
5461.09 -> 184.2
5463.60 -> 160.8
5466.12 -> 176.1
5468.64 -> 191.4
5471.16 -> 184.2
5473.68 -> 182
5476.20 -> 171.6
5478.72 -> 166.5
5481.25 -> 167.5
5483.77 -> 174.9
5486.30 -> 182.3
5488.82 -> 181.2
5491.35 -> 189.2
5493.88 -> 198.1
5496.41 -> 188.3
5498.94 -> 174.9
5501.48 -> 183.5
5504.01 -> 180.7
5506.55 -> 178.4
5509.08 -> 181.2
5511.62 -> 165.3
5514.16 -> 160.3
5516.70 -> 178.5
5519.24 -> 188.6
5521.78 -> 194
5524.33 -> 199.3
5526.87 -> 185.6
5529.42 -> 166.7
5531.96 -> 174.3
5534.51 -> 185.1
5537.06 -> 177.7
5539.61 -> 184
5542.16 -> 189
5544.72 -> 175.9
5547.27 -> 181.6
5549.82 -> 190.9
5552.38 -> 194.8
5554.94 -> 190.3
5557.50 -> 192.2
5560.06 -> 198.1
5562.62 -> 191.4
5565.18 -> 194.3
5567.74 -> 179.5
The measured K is 188.6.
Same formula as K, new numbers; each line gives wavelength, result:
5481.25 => 167.5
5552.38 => 194.8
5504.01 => 180.7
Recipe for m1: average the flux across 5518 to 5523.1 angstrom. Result 191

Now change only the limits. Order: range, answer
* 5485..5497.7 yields 188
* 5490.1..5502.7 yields 187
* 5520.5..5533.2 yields 184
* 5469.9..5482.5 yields 174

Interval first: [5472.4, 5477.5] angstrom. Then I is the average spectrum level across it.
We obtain 177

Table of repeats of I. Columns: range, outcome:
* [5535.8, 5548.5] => 182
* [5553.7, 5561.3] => 193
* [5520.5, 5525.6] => 197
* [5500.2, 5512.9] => 178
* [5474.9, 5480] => 169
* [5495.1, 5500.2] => 182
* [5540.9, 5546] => 182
